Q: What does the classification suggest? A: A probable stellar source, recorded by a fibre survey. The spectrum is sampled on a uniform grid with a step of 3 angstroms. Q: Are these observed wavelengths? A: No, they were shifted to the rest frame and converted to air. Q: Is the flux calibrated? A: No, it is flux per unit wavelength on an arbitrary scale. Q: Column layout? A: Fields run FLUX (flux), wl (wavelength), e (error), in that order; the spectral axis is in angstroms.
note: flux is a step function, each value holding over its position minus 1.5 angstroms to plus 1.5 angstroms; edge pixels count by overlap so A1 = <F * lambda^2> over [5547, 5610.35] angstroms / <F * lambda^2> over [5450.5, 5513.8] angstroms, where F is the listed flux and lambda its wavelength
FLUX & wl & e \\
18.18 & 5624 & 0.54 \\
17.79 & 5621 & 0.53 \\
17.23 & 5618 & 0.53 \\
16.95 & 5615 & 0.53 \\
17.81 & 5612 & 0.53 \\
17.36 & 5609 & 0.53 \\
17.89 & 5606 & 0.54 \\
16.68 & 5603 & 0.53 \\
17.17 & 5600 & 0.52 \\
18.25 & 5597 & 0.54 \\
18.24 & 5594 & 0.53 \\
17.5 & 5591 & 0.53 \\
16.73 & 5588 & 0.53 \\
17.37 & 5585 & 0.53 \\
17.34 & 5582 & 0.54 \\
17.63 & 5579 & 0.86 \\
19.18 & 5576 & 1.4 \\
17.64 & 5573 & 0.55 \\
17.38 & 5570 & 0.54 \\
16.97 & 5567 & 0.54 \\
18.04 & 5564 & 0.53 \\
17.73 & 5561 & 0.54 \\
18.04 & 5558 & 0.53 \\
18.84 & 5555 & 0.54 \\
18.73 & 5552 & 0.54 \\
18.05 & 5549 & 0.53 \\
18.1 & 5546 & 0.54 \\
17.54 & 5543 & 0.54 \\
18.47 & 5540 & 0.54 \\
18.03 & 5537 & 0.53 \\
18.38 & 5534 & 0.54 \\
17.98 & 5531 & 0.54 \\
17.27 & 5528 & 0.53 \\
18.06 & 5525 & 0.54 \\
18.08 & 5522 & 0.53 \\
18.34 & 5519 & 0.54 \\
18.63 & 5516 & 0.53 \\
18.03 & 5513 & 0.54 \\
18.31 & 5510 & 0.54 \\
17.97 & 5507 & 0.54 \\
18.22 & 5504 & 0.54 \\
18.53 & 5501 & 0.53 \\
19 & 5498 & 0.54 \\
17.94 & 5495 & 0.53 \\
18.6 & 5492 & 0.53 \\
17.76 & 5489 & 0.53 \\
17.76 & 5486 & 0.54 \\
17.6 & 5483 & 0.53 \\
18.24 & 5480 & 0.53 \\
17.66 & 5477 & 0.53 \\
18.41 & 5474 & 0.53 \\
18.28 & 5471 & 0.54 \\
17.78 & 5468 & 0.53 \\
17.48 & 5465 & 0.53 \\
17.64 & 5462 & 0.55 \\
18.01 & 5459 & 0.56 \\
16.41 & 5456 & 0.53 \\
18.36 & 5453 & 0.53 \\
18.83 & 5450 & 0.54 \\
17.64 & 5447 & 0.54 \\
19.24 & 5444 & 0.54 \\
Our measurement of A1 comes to 1.02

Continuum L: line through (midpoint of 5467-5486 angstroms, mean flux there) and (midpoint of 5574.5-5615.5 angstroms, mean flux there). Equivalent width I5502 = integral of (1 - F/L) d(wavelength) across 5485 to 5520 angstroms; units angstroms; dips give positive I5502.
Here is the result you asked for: -0.7 angstroms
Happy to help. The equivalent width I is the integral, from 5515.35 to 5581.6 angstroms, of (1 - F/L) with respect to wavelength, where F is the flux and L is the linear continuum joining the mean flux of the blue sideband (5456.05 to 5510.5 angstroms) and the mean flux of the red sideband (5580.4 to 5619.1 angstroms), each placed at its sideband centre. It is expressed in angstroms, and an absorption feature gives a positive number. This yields -1.3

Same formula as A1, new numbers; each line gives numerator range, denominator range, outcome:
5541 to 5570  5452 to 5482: 1.04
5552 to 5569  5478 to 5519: 1.01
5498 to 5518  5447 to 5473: 1.05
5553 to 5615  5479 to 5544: 1.00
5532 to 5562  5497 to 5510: 1.00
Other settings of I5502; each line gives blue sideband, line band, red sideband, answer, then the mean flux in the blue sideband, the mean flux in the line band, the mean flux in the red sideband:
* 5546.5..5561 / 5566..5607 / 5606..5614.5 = 0.7 angstroms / 18.3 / 17.6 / 17.6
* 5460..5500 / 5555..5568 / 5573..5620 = -0.1 angstroms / 18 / 17.9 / 17.6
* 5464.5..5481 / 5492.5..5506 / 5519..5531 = -0.4 angstroms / 18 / 18.4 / 17.9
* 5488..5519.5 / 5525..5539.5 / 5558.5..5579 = 0.1 angstroms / 18.3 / 18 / 17.8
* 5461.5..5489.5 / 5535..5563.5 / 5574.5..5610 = -0.7 angstroms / 17.9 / 18.2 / 17.6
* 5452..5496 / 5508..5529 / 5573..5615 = -0.4 angstroms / 17.9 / 18.1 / 17.6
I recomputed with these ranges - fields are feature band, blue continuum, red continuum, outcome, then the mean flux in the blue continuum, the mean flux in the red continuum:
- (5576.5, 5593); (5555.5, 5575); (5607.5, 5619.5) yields 0.11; 17.7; 17.3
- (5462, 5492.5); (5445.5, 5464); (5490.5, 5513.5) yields 0.23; 17.8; 18.3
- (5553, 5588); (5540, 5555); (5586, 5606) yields 0.12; 18.2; 17.5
